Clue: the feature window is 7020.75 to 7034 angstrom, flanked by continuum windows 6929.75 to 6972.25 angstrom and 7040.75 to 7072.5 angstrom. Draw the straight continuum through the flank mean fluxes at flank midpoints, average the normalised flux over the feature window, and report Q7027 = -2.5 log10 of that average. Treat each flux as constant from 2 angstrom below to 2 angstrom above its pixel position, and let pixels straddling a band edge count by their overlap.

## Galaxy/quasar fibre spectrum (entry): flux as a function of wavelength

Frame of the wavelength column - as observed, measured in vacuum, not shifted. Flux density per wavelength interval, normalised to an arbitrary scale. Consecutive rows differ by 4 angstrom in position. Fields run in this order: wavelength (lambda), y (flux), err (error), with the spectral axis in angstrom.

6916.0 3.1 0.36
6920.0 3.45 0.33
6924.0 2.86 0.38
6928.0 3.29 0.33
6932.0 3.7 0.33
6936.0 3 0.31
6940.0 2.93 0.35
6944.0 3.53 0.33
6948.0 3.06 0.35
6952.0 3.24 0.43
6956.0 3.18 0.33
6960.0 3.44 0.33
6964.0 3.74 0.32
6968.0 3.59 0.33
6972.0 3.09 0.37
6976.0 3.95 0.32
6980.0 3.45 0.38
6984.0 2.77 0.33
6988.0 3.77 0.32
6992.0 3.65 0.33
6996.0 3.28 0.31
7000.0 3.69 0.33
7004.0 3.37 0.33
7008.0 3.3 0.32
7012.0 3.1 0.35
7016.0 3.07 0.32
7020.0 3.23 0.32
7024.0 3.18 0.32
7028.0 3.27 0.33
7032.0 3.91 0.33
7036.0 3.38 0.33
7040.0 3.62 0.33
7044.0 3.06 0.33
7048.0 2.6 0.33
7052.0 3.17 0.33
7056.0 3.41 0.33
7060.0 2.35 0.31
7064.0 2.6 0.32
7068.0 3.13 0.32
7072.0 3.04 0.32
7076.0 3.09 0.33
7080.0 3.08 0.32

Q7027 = -0.13 mag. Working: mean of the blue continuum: 3.33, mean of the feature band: 3.43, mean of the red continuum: 2.94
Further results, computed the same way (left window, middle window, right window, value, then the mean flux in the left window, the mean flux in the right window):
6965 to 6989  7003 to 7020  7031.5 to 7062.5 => 0.030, 3.44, 3.14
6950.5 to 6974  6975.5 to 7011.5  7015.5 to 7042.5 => -0.015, 3.38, 3.39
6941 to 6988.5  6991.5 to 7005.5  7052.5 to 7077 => -0.082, 3.38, 2.94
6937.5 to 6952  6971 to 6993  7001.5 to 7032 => -0.074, 3.18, 3.27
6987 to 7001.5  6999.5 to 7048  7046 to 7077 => -0.007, 3.58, 2.92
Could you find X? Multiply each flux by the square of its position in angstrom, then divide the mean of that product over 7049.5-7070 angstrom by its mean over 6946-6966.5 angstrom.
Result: 0.9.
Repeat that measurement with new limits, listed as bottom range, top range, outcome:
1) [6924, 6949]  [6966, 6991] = 1.08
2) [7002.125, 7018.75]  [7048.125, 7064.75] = 0.91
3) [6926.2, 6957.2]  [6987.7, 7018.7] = 1.06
